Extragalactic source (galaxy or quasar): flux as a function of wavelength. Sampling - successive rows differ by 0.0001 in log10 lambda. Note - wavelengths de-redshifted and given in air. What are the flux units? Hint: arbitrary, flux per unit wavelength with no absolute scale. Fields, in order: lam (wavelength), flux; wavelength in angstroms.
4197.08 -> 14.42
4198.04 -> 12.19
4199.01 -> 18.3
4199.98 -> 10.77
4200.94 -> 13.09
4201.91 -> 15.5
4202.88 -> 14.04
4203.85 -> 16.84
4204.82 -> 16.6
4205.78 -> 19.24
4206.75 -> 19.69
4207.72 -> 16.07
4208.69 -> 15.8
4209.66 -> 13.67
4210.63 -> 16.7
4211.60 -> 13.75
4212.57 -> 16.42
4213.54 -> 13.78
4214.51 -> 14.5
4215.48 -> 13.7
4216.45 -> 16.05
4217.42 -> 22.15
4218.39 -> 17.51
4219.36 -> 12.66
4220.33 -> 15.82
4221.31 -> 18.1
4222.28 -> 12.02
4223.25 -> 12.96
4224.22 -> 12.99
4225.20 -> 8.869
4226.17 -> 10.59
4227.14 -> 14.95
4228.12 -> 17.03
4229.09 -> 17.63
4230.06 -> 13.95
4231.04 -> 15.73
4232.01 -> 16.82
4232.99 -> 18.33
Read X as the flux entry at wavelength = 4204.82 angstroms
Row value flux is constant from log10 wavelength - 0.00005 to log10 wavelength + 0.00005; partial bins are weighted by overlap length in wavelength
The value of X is 16.6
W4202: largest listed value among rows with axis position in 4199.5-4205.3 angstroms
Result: 16.84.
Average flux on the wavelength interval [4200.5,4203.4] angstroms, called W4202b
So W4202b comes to 14.2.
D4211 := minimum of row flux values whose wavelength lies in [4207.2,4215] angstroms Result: 13.67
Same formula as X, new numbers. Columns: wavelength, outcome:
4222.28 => 12.02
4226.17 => 10.59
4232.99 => 18.33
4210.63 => 16.7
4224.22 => 12.99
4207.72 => 16.07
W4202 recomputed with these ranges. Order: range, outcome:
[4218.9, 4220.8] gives 15.82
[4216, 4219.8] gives 22.15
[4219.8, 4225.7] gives 18.1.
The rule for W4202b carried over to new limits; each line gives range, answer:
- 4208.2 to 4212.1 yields 15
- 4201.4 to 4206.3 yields 16.4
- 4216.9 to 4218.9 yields 19.7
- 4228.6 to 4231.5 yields 15.8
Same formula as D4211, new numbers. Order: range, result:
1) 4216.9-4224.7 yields 12.02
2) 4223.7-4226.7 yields 8.869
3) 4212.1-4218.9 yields 13.7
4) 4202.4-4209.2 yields 14.04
